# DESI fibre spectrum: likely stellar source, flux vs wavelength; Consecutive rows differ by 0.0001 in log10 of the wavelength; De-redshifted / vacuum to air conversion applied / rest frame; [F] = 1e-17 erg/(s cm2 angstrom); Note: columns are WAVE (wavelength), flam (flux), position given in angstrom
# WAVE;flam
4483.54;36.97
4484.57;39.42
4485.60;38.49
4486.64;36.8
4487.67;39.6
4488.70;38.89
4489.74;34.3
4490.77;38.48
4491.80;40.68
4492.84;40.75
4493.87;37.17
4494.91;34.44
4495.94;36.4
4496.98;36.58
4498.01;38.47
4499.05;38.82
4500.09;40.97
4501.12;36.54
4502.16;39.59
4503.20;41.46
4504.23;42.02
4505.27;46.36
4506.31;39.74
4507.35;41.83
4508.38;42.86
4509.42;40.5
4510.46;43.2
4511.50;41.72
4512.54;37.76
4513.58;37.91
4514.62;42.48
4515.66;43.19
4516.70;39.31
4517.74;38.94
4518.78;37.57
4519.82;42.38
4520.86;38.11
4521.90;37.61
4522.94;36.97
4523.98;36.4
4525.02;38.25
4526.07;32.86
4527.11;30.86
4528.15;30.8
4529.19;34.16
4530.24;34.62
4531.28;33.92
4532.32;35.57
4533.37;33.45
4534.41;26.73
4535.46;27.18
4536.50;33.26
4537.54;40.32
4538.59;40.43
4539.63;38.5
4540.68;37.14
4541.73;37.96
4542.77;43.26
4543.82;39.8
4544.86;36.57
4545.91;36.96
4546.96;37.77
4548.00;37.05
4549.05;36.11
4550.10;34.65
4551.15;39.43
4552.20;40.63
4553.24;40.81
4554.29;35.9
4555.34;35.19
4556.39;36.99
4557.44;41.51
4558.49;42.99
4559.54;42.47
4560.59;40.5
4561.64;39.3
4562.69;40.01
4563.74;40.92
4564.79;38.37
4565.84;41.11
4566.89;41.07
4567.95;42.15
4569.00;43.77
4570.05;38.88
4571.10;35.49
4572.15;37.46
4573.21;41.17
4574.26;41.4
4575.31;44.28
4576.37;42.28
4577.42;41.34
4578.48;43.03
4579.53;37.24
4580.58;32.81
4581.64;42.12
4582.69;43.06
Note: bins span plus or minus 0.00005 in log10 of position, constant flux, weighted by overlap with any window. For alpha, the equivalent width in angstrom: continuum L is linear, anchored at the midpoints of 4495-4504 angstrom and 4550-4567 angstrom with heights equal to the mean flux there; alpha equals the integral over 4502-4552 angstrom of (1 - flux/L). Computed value 1.5 angstrom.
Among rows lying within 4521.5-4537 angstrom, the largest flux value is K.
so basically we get 38.25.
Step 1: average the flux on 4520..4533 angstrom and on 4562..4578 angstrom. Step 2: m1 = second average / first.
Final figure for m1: 1.2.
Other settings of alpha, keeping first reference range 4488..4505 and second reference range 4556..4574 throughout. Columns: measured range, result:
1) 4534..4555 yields 1.4 angstrom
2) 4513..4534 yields 1.4 angstrom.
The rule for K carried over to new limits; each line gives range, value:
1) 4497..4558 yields 46.36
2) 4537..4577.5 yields 44.28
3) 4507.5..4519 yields 43.2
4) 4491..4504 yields 41.46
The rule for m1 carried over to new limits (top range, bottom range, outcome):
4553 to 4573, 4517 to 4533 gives 1.10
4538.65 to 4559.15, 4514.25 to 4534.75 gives 1.06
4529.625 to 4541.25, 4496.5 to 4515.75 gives 0.85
